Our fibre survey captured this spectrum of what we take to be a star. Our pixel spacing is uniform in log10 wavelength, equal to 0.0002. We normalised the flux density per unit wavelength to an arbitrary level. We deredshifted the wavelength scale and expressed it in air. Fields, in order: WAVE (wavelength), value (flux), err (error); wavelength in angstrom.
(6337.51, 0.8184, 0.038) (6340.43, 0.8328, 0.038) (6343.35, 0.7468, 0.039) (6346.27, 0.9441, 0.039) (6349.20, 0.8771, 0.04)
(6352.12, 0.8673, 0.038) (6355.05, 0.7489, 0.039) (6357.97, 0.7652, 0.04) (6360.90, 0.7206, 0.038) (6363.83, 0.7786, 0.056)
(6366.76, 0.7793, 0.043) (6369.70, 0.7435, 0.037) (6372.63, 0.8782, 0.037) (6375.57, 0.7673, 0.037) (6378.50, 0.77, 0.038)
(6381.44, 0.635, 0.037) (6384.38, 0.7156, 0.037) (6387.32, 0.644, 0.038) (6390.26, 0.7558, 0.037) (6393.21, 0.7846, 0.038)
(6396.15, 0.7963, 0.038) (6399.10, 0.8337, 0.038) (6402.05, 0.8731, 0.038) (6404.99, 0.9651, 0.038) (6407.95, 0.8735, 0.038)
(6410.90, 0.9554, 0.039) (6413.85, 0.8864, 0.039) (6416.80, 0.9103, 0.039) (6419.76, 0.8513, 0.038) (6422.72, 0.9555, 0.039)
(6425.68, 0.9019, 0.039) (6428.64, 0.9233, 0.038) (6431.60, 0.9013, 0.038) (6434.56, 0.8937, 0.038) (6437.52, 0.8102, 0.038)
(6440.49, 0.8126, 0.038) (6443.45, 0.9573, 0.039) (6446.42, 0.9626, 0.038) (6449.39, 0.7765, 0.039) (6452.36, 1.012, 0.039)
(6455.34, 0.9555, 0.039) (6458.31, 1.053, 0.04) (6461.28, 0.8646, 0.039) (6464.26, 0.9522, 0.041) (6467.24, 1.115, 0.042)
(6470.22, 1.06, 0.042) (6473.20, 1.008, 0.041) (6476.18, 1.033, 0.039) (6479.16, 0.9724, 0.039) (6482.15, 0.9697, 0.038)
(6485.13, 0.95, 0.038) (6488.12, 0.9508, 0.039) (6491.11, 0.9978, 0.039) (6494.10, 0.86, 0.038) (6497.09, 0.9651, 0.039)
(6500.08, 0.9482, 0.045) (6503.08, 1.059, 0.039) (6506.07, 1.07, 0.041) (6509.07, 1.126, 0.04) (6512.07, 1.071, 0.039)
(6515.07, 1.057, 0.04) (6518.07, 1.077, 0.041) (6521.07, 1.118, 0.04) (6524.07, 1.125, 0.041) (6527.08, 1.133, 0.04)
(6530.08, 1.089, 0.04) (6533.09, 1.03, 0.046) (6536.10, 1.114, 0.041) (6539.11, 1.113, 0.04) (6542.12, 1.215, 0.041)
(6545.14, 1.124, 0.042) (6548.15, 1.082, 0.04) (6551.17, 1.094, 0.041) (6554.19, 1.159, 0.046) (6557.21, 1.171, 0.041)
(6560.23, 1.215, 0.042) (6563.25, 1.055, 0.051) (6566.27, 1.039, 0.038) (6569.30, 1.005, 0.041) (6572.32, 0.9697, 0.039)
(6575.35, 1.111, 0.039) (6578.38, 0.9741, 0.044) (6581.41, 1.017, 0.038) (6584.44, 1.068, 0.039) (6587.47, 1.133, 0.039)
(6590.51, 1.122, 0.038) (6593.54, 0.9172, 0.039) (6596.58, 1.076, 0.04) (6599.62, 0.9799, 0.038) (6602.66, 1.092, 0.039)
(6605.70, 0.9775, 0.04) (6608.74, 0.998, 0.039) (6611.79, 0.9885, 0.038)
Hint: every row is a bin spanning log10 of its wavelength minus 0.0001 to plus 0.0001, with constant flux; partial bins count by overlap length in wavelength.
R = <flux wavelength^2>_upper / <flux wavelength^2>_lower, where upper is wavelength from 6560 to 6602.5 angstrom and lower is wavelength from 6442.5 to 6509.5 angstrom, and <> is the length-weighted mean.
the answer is 1.10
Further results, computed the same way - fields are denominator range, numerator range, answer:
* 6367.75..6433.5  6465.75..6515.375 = 1.25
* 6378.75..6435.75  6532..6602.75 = 1.34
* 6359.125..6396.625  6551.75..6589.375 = 1.52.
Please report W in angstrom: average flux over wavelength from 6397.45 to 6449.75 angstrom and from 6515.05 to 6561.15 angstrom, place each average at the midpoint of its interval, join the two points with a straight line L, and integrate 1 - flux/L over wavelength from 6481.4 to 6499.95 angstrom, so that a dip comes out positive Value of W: 1.4 angstrom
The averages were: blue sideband 0.893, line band 0.948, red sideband 1.12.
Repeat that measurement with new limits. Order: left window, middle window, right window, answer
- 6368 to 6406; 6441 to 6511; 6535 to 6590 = -3.27 angstrom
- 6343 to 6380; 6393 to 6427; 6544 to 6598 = -0.87 angstrom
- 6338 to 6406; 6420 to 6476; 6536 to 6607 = -2.48 angstrom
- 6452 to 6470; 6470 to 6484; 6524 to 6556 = 0.23 angstrom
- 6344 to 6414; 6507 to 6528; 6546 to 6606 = -2.37 angstrom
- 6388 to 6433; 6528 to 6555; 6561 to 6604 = -2.96 angstrom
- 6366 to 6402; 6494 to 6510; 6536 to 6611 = -0.97 angstrom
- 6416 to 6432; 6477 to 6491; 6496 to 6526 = 0.65 angstrom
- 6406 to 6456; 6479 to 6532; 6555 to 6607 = -2.84 angstrom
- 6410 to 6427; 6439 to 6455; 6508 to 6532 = 0.90 angstrom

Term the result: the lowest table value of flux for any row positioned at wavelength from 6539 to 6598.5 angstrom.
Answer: 0.9172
